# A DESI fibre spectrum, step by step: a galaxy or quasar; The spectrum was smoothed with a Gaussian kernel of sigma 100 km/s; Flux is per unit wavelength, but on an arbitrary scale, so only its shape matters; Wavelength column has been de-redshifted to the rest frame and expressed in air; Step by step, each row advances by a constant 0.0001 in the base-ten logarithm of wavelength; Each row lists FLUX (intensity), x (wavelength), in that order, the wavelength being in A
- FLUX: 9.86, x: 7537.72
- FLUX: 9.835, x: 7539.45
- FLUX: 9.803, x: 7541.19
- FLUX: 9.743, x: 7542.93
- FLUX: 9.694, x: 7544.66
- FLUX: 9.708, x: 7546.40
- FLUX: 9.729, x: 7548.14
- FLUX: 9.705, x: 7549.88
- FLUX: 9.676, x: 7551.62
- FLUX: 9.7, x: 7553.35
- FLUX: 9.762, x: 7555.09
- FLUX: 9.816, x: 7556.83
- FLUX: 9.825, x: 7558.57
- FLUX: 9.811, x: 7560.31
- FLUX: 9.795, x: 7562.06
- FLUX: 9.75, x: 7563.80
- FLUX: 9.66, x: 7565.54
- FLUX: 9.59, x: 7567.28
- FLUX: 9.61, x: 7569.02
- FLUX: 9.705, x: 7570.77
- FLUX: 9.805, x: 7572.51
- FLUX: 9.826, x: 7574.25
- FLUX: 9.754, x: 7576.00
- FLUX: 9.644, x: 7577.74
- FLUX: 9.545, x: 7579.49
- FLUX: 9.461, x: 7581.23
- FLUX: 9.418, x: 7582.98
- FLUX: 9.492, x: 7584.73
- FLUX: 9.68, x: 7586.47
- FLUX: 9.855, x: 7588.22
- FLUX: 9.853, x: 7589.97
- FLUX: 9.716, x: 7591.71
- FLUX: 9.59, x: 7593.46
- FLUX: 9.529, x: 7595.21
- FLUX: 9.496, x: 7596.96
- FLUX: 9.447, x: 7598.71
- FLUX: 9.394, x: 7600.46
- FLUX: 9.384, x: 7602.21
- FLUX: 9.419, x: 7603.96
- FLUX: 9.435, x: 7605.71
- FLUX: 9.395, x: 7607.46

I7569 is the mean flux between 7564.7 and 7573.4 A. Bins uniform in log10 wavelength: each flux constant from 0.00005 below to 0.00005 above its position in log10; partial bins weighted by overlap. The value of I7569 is 9.68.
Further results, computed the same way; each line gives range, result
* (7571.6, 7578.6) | 9.77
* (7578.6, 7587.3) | 9.52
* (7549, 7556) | 9.72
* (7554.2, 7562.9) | 9.79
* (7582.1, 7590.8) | 9.65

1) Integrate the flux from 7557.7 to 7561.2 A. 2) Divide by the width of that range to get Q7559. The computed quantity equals 9.79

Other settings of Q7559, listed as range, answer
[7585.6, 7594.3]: 9.74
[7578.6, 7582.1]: 9.5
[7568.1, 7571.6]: 9.64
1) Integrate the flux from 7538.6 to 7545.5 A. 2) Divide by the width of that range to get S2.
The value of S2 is 9.77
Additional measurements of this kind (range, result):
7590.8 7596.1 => 9.62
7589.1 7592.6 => 9.8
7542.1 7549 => 9.72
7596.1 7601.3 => 9.44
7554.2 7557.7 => 9.79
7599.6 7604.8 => 9.4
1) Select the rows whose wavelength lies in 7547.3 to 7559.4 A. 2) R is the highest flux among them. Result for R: 9.825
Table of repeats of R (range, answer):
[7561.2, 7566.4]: 9.795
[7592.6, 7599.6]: 9.59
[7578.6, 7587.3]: 9.68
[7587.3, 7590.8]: 9.855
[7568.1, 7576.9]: 9.826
